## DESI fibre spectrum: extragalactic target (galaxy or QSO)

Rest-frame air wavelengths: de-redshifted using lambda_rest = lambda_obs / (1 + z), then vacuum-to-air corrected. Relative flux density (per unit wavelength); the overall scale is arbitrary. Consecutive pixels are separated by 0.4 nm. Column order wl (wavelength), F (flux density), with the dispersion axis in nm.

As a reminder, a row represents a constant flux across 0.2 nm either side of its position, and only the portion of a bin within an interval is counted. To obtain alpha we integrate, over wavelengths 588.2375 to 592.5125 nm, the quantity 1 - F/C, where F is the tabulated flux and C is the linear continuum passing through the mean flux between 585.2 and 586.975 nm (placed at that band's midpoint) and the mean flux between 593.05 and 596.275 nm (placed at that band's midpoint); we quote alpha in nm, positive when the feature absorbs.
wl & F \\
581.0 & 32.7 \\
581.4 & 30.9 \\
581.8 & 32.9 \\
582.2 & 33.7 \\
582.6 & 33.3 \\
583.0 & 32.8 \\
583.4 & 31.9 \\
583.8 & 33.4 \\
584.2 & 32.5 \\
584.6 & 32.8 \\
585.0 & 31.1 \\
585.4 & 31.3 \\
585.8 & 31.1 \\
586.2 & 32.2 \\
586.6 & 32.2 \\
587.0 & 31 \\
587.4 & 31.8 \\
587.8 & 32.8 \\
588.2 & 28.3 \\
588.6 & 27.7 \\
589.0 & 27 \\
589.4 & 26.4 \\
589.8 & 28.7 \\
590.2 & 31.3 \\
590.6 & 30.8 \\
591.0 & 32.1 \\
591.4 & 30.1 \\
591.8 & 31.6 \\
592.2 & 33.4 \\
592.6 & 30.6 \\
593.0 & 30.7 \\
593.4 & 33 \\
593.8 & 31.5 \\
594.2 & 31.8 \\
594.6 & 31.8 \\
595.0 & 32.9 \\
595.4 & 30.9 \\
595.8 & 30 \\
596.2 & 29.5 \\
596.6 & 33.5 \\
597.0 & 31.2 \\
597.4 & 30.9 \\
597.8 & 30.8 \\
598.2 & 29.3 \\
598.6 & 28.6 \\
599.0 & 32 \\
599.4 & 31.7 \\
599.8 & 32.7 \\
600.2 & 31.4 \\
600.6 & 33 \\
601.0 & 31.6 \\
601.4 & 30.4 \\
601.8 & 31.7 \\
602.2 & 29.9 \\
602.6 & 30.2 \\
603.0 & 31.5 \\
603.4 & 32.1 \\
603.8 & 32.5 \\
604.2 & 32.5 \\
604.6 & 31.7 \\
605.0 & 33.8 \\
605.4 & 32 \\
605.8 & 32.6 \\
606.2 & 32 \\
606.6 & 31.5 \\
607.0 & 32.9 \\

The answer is 0.228 nm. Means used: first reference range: 31.6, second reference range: 31.5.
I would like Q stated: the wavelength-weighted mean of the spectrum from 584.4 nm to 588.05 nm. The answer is 31.8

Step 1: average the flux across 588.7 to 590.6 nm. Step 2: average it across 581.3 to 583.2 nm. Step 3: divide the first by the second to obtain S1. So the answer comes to 0.87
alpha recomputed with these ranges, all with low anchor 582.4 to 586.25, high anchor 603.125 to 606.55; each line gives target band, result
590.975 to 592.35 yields 0.02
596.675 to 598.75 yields 0.12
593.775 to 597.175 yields 0.09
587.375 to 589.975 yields 0.28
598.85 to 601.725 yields 0.04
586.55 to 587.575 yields 0.02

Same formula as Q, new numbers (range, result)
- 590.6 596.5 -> 31.4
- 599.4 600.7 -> 32.2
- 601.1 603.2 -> 30.8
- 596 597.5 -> 31.3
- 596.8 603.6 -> 31.1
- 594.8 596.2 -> 31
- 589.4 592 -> 30.4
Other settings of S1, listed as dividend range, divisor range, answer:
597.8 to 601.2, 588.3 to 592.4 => 1.05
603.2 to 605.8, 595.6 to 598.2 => 1.05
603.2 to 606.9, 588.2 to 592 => 1.10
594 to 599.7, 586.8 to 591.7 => 1.04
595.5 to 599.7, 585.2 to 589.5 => 1.02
